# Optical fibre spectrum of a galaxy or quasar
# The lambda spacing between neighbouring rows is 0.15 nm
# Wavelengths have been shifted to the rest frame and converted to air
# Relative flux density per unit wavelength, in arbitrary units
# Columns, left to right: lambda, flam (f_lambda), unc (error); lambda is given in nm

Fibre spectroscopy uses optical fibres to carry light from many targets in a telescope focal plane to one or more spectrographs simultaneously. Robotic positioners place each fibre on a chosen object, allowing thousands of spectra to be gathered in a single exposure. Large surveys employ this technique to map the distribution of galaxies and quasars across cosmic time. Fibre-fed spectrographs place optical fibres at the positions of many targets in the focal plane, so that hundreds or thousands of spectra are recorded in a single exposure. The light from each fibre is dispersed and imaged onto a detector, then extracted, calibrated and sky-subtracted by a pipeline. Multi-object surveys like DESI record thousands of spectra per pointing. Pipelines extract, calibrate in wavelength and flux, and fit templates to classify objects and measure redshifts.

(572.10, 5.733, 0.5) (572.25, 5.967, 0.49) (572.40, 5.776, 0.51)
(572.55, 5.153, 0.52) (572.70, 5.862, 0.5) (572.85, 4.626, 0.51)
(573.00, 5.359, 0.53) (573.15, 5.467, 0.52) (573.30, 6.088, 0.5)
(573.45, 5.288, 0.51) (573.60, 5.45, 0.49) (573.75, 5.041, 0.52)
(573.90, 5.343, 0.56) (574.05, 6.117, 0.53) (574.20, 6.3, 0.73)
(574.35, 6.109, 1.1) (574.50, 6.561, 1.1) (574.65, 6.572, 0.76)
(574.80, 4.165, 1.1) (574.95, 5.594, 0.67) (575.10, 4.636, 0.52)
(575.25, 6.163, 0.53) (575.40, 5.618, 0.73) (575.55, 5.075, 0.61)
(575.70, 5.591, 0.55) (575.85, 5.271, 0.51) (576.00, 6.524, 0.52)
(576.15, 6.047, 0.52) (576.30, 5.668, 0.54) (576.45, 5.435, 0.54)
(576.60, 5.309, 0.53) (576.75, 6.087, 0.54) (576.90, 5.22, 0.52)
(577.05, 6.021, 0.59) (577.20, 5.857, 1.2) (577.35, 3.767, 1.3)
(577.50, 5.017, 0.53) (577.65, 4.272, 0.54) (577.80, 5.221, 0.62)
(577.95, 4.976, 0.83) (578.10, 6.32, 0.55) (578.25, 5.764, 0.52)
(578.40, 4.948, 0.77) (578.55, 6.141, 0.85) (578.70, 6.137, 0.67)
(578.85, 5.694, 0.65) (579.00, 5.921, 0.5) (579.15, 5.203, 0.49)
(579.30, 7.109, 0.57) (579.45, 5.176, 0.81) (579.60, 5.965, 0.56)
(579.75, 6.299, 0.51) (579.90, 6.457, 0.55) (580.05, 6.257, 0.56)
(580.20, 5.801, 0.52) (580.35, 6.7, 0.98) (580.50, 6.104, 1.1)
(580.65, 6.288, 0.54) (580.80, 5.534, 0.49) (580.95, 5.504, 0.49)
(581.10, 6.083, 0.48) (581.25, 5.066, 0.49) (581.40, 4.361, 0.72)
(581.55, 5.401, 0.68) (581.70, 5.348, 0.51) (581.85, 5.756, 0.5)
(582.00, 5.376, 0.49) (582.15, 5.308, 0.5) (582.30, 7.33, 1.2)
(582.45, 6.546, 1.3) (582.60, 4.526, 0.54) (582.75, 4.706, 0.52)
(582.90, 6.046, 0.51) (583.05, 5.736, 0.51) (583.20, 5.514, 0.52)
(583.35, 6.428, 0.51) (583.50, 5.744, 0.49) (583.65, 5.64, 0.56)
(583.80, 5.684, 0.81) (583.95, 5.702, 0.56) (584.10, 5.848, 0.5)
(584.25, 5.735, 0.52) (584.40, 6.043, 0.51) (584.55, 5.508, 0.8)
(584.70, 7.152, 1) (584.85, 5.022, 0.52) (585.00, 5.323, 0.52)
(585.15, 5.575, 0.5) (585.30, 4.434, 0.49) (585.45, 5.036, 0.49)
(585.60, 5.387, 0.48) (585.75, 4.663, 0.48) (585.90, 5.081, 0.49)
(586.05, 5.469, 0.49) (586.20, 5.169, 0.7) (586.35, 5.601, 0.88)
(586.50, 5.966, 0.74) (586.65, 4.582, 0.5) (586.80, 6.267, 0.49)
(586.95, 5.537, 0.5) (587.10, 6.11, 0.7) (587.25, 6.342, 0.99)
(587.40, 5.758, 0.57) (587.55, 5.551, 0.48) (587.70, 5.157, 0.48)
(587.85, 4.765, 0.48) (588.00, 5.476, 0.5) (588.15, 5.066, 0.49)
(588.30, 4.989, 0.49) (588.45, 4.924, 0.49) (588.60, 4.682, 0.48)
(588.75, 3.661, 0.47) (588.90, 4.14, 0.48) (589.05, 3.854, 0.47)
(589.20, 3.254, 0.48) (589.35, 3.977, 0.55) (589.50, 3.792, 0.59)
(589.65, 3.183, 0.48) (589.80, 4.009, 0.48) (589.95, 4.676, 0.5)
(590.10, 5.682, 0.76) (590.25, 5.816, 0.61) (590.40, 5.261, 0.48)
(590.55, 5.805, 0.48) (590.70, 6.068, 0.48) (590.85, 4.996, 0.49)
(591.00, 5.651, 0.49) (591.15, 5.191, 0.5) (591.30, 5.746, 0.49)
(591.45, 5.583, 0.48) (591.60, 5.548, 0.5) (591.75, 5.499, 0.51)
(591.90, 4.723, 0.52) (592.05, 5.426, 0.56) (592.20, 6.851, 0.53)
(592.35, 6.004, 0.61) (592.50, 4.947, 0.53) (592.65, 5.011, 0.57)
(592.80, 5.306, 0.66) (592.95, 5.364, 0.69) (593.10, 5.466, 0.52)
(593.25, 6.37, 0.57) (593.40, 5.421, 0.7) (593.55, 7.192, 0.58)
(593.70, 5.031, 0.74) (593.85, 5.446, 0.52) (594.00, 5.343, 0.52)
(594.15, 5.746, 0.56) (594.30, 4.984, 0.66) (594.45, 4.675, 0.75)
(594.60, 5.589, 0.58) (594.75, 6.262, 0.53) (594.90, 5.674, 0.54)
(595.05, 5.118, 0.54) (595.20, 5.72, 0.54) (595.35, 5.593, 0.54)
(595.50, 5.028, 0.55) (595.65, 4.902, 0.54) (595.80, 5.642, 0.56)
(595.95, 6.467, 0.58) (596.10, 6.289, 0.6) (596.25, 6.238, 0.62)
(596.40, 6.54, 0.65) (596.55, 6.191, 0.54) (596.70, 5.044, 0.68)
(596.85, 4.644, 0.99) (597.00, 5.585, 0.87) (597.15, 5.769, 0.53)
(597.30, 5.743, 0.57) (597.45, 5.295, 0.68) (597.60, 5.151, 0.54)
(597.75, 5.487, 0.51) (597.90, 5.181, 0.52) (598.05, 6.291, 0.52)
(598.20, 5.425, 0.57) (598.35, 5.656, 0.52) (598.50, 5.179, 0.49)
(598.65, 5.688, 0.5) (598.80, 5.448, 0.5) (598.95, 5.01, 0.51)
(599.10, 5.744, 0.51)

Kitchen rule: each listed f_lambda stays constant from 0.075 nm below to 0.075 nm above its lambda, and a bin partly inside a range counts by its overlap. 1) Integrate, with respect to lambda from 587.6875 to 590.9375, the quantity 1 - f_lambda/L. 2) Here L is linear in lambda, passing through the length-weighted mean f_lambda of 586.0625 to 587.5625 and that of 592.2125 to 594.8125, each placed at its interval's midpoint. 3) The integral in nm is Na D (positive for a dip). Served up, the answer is 0.55 nm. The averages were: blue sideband 5.68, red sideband 5.57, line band 4.69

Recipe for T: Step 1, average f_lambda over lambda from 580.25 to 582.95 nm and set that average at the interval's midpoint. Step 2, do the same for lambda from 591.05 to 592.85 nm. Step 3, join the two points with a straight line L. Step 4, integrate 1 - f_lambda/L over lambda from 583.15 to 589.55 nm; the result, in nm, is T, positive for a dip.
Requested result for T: 0.38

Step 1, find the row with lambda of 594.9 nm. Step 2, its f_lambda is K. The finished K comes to 5.674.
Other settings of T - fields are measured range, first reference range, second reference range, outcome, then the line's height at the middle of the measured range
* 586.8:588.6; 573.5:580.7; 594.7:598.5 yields 0.07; 5.65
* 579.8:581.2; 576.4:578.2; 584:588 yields -0.18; 5.37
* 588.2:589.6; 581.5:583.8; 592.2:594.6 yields 0.37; 5.6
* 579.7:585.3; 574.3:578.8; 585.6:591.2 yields -0.49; 5.28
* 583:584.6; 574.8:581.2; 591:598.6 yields -0.04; 5.63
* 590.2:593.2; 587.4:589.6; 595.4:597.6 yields -0.32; 4.99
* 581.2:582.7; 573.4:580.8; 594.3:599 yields 0.04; 5.65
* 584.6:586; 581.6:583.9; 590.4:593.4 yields 0.09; 5.66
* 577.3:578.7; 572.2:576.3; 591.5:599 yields 0.09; 5.61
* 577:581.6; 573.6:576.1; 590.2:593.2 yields -0.03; 5.63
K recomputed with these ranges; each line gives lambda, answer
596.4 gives 6.54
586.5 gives 5.966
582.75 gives 4.706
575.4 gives 5.618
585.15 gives 5.575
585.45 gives 5.036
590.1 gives 5.682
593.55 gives 7.192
